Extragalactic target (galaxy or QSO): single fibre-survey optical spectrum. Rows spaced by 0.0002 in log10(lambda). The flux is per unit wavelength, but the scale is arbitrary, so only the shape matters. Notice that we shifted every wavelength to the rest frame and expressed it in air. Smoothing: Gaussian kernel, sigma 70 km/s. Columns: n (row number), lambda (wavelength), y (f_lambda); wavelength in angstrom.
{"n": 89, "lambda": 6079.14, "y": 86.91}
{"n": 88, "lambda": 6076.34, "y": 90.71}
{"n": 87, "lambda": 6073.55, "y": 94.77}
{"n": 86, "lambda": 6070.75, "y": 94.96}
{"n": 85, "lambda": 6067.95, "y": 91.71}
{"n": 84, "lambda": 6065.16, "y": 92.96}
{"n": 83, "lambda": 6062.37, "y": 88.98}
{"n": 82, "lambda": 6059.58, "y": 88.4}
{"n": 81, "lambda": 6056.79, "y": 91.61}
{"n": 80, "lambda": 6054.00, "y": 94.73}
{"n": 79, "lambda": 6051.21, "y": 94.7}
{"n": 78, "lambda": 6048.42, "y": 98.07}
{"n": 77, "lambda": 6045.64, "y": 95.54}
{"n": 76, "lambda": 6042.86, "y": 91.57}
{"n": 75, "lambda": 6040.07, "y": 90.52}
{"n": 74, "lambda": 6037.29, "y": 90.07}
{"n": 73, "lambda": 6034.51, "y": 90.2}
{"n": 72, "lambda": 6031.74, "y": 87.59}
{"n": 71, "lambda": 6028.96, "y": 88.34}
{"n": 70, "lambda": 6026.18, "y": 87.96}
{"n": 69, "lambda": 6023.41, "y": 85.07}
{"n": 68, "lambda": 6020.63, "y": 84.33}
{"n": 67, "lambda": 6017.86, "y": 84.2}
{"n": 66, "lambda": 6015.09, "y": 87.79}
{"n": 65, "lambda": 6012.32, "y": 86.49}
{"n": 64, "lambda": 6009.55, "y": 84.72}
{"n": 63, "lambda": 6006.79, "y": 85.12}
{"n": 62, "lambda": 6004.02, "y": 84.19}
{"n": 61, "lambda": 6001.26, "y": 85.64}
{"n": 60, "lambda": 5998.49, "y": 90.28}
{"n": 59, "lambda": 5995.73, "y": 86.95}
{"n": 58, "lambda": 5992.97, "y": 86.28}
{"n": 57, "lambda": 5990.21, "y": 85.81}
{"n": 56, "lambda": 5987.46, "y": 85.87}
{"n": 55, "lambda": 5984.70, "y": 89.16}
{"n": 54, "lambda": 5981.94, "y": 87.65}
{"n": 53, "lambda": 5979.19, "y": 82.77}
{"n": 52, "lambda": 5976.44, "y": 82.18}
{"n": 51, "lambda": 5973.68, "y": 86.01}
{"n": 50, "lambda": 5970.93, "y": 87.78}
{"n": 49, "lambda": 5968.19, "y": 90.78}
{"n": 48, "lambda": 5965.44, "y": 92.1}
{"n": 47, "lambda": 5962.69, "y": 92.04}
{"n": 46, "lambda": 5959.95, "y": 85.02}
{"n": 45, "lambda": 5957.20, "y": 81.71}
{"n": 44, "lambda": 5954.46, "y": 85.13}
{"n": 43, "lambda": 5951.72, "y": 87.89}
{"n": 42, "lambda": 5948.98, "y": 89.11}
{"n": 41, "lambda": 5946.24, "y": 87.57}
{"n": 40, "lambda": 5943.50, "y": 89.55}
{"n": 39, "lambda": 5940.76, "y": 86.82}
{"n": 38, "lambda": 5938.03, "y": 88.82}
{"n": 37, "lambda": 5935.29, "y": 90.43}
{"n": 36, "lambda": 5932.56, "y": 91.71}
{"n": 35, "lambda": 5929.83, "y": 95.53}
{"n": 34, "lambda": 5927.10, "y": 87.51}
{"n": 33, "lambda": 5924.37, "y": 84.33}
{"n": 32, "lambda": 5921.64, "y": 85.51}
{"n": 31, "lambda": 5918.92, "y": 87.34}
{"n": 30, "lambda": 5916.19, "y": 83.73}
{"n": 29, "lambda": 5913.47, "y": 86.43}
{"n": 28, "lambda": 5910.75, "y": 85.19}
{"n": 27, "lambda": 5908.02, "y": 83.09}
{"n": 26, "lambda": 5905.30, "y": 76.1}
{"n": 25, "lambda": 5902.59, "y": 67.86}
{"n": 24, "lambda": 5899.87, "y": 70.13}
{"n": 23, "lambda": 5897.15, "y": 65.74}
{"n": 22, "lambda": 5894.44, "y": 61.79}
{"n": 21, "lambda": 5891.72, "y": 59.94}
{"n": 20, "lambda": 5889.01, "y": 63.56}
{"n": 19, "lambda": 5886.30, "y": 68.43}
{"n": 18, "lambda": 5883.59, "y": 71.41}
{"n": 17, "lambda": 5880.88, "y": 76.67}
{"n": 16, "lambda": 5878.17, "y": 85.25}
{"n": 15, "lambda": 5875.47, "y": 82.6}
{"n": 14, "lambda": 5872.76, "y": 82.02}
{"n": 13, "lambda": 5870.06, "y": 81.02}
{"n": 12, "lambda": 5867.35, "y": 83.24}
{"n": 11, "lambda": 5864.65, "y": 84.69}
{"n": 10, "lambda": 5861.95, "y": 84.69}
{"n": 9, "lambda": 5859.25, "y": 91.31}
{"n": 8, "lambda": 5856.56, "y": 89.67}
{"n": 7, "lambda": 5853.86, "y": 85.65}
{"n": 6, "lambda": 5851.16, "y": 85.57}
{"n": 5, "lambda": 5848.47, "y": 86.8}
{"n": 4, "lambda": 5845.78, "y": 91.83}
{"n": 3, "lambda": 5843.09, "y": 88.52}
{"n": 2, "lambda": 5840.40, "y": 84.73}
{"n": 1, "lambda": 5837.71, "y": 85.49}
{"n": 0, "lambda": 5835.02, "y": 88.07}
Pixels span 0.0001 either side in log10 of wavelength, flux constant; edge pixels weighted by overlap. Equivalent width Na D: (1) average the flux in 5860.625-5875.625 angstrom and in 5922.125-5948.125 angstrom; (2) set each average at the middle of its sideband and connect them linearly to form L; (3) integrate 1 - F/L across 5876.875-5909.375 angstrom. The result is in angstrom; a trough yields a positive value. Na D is 5.5 angstrom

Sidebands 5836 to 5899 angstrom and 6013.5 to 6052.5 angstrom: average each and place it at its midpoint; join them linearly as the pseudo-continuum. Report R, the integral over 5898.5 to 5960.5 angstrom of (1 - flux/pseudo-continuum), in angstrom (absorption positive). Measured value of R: -1.1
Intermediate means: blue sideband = 80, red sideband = 89.7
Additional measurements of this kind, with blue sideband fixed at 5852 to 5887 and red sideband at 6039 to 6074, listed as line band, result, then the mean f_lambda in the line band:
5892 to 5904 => 2.59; 65.9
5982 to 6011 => 0.99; 86.5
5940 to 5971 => -0.28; 88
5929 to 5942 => -0.67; 90.5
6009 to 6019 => 0.51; 85.9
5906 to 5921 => 0.01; 84.8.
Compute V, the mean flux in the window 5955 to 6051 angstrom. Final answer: 87.7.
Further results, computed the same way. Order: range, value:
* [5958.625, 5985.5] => 87.5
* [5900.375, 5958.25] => 85.6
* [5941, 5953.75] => 88.2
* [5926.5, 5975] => 88.7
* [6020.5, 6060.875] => 90.8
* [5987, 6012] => 86.1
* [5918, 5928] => 86.1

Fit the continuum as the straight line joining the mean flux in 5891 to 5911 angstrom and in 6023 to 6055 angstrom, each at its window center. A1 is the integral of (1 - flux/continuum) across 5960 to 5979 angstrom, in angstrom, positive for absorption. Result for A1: -1.6 angstrom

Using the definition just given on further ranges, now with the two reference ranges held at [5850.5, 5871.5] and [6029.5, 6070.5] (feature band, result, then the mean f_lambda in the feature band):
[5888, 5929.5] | 4.8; 77.2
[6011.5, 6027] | 0.9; 85.9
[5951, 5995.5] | 1.3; 86.8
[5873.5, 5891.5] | 2.6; 74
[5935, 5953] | 0.0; 88.5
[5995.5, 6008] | 0.5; 86.4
